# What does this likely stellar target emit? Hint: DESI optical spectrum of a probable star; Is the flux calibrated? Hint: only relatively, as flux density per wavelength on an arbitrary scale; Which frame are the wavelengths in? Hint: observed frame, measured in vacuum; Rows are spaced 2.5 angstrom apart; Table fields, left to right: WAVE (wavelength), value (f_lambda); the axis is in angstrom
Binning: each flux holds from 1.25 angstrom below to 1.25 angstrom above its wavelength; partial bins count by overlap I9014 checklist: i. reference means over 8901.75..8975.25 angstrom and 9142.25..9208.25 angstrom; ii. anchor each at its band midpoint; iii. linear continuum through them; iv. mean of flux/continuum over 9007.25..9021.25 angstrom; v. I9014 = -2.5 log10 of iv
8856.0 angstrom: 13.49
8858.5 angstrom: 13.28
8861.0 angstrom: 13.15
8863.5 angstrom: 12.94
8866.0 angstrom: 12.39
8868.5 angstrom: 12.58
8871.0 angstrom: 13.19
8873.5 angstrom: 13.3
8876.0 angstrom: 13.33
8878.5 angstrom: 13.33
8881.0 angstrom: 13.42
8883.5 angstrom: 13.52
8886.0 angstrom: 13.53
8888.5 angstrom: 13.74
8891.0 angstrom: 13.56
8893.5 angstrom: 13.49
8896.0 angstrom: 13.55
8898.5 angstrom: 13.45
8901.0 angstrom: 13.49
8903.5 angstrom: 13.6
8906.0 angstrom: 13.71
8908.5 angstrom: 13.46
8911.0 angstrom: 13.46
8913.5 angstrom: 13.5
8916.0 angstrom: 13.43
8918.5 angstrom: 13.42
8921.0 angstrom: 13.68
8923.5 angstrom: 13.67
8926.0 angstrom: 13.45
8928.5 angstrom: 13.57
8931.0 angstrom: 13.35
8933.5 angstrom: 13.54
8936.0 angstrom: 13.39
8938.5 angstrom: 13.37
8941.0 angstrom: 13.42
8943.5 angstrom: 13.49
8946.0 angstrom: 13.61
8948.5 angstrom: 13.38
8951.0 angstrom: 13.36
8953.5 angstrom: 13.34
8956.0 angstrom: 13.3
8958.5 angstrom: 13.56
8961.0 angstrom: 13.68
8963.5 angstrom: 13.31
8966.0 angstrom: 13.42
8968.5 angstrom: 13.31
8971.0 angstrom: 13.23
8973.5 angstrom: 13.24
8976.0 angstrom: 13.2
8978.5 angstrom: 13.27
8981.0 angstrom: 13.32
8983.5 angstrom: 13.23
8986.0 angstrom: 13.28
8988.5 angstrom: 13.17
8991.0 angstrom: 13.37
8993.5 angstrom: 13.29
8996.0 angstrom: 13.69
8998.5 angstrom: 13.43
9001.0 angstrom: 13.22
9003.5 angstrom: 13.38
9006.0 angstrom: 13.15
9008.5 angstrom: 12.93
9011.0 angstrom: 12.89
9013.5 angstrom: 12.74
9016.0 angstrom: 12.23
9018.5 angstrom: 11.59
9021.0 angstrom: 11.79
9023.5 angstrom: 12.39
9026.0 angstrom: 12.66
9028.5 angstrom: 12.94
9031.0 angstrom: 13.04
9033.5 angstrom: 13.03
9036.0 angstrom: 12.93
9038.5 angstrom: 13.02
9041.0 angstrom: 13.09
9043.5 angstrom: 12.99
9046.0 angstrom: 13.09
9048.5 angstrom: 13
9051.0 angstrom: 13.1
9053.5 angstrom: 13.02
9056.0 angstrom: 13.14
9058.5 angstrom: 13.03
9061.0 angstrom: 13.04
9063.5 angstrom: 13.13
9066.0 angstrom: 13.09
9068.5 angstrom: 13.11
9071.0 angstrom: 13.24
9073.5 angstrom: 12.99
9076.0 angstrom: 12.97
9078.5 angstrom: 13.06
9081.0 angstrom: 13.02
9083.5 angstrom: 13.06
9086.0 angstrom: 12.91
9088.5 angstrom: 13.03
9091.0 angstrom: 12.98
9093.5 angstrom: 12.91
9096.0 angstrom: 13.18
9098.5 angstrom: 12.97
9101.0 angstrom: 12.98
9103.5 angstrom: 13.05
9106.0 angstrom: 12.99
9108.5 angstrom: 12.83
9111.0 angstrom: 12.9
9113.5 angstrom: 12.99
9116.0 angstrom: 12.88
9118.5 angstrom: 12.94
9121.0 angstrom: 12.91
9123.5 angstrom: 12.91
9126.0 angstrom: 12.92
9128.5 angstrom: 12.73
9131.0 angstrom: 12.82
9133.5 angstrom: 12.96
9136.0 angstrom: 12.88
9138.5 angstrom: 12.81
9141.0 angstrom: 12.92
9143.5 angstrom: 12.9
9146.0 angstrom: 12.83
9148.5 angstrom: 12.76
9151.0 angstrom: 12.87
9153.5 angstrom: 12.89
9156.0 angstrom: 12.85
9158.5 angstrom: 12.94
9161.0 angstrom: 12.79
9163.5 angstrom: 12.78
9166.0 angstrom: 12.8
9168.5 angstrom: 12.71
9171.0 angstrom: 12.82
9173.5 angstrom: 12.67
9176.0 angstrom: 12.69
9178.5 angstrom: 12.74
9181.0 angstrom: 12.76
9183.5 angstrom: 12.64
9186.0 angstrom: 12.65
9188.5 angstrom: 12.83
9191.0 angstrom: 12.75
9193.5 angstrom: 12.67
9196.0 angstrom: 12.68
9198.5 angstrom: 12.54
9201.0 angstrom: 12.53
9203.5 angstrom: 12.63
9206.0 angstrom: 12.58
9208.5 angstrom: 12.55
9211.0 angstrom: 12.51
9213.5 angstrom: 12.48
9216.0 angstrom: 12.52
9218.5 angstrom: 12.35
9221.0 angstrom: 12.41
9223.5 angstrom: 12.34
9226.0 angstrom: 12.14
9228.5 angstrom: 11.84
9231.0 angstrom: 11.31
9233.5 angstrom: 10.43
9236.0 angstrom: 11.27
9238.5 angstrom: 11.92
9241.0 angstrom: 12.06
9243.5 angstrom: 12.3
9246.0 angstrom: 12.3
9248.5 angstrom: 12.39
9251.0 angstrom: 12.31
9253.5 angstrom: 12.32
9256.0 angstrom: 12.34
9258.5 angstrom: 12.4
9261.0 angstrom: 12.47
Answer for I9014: 0.07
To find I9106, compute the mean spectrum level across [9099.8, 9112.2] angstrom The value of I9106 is 13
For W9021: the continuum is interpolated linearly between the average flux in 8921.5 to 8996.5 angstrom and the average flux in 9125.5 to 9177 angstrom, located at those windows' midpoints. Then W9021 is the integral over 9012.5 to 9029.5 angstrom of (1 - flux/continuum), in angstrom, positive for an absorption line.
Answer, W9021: 1.15 angstrom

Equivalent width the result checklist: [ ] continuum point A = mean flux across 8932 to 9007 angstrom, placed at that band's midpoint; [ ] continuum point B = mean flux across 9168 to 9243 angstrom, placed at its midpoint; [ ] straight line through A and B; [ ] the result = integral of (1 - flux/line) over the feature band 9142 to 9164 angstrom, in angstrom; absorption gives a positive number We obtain -0.46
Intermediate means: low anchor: 13.4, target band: 12.8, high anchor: 12.4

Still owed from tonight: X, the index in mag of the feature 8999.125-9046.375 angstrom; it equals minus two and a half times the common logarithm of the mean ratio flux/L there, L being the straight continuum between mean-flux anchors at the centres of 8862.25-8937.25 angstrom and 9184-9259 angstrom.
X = 0.01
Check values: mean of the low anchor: 13.4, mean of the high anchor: 12.3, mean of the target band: 12.8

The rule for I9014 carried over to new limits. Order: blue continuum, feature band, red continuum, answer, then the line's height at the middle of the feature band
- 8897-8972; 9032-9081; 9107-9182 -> 0.00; 13.1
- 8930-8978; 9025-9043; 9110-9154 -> 0.02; 13.2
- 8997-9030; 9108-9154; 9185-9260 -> -0.03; 12.5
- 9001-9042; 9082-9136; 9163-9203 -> -0.02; 12.7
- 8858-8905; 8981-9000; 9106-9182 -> -0.02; 13.1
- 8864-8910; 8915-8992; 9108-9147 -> -0.01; 13.2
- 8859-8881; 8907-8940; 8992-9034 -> -0.04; 13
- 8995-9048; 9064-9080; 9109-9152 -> -0.02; 12.9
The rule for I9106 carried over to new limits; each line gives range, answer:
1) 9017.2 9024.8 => 11.9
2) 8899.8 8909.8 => 13.6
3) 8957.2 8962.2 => 13.6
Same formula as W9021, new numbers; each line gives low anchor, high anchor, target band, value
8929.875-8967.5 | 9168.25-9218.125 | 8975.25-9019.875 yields 0.69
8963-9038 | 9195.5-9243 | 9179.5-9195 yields -0.55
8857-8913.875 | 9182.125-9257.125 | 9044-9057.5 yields -0.26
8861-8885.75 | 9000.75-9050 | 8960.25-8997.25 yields -1.23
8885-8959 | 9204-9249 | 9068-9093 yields -0.51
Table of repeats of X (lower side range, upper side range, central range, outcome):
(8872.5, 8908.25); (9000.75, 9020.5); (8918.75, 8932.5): -0.022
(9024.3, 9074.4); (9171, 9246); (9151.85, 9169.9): -0.023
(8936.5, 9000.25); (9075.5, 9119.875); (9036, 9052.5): 0.009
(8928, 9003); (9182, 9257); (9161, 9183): -0.022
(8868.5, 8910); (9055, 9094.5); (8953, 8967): -0.012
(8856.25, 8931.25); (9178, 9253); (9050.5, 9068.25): -0.021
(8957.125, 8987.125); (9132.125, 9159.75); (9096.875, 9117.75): 0.002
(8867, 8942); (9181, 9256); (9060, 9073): -0.022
